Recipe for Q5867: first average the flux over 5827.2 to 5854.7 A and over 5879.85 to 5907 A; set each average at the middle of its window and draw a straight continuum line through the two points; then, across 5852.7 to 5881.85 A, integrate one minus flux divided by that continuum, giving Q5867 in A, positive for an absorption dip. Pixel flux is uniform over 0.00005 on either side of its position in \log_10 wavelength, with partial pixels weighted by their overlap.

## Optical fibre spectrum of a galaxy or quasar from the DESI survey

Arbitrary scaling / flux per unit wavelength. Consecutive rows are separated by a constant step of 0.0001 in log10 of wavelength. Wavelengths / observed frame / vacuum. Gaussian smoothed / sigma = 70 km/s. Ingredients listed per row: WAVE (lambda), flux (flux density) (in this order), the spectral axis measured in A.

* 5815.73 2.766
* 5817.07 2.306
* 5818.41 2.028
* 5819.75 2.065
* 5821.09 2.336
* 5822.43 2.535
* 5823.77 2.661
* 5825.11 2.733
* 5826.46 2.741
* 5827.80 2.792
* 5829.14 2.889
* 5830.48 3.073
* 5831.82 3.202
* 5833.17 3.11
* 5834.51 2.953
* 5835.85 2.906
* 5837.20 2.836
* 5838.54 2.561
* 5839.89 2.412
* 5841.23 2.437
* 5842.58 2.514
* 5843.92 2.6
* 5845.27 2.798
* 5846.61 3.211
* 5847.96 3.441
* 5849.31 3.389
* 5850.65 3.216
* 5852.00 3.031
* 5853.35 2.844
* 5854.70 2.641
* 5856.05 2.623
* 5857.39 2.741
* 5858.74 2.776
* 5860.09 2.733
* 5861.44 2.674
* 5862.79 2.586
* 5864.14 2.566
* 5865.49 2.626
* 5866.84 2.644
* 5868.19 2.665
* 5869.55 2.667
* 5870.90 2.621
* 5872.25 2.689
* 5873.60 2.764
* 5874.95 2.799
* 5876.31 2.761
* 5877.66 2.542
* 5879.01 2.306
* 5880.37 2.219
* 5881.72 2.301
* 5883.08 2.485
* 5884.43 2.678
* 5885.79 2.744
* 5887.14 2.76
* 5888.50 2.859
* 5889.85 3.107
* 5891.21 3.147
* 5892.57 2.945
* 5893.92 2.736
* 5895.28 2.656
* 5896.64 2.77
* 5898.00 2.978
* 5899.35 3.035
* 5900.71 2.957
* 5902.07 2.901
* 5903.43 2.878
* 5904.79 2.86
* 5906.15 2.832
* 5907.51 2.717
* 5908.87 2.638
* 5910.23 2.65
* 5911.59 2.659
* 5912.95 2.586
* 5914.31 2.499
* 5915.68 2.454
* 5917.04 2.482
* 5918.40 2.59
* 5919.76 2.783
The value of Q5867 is 2.2 A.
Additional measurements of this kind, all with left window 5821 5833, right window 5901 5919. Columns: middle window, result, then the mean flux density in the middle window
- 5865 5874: 0.2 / 2.67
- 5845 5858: -1.1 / 3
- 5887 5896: -0.6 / 2.89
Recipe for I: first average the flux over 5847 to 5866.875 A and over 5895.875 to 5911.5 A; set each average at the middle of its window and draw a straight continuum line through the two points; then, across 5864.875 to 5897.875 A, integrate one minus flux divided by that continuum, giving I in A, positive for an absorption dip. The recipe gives 1.7 A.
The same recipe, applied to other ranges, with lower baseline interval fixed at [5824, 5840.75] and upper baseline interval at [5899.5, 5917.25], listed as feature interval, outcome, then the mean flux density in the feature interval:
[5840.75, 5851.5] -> -0.55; 2.96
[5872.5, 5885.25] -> 1.01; 2.55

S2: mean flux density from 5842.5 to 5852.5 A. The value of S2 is 3.06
